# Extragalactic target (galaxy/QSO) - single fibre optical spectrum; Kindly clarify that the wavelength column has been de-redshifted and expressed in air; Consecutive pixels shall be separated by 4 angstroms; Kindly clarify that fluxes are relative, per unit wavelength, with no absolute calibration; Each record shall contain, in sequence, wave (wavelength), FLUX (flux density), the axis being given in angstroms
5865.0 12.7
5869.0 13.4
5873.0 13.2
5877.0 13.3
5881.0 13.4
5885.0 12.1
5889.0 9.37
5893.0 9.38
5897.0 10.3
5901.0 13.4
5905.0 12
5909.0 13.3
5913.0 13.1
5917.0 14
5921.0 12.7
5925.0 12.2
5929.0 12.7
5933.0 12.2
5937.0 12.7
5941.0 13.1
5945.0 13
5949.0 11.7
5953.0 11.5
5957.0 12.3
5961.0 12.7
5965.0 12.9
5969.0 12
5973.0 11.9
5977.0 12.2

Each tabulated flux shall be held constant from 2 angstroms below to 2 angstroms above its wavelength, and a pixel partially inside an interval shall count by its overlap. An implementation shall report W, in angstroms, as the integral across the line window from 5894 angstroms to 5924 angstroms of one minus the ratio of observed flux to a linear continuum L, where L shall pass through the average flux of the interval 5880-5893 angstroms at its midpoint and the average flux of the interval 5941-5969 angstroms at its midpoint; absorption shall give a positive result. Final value -2.6 angstroms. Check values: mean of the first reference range 11.1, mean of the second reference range 12.4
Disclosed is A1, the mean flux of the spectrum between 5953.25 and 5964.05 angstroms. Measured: 12.4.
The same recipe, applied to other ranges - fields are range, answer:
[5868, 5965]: 12.4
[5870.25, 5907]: 11.9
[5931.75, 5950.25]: 12.6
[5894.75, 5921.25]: 12.7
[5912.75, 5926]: 13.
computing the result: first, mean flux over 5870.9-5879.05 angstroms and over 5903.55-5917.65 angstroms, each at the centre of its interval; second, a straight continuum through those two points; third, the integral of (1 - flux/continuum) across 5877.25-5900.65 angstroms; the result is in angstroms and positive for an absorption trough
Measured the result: 3.4 angstroms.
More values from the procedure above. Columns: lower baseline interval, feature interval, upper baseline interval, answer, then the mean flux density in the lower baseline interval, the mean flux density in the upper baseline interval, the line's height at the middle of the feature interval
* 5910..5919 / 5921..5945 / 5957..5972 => 0.9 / 13.5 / 12.5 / 13.1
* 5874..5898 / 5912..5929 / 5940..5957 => -1.5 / 11.4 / 12.3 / 11.9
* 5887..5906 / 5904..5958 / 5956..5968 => -4.1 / 10.8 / 12.6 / 11.8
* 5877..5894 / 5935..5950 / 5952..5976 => -0.8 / 11.4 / 12.2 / 12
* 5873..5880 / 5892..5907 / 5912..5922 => 2.2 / 13.3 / 13.3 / 13.3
